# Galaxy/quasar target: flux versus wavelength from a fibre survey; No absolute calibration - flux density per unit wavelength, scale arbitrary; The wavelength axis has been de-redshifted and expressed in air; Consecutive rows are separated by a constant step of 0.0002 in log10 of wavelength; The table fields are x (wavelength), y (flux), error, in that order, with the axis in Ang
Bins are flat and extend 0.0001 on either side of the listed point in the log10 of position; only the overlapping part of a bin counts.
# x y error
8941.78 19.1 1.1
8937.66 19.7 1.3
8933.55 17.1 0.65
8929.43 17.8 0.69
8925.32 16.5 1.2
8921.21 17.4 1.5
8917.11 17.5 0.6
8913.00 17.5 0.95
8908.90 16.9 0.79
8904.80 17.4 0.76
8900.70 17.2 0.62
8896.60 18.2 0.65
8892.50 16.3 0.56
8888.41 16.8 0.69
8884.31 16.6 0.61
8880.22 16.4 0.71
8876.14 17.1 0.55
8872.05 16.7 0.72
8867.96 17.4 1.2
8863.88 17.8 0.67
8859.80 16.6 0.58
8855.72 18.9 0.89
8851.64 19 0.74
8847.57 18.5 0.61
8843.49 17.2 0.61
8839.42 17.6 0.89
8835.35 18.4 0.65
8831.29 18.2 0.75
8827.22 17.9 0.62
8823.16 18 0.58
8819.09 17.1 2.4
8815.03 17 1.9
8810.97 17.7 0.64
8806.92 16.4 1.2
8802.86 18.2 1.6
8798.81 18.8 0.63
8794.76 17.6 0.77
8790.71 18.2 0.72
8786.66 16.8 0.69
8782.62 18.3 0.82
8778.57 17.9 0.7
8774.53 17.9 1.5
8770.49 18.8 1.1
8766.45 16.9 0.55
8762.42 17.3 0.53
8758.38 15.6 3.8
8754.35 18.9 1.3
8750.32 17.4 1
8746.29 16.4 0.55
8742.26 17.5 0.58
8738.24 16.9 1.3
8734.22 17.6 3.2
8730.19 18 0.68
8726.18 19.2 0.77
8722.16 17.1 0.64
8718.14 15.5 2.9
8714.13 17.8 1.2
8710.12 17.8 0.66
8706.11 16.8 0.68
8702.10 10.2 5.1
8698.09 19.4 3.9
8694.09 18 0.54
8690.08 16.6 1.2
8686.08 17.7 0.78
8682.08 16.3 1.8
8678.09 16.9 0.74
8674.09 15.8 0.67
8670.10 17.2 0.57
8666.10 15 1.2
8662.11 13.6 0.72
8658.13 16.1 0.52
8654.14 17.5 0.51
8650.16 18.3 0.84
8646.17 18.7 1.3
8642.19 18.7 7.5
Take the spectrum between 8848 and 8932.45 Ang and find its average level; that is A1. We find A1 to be 17.3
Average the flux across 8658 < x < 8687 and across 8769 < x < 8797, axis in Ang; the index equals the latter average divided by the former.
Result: 1.1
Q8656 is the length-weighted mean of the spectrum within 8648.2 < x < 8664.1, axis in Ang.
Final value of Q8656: 16.4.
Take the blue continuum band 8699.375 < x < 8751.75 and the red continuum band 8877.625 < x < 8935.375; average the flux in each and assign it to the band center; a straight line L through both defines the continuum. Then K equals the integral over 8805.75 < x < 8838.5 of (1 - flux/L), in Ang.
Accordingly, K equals -1.24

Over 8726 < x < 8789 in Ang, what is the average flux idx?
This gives 17.5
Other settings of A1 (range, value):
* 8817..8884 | 17.6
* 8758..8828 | 17.6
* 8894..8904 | 17.6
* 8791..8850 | 17.8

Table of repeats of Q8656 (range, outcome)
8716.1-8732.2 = 17.5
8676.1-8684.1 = 16.6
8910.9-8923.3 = 17.5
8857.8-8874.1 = 17.1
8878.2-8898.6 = 16.9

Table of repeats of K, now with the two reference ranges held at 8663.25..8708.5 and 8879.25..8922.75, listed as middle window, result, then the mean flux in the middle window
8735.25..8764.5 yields -1.1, 17.2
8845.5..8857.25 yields -1.3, 18.8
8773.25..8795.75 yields -1.5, 17.8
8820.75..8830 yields -0.6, 17.9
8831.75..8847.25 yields -0.9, 17.9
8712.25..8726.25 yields -0.6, 17.1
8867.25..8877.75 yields 0.0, 17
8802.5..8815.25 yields -0.4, 17.3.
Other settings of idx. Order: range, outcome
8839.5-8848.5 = 17.7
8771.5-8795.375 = 17.8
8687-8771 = 17.1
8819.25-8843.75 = 17.9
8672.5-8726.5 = 16.7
